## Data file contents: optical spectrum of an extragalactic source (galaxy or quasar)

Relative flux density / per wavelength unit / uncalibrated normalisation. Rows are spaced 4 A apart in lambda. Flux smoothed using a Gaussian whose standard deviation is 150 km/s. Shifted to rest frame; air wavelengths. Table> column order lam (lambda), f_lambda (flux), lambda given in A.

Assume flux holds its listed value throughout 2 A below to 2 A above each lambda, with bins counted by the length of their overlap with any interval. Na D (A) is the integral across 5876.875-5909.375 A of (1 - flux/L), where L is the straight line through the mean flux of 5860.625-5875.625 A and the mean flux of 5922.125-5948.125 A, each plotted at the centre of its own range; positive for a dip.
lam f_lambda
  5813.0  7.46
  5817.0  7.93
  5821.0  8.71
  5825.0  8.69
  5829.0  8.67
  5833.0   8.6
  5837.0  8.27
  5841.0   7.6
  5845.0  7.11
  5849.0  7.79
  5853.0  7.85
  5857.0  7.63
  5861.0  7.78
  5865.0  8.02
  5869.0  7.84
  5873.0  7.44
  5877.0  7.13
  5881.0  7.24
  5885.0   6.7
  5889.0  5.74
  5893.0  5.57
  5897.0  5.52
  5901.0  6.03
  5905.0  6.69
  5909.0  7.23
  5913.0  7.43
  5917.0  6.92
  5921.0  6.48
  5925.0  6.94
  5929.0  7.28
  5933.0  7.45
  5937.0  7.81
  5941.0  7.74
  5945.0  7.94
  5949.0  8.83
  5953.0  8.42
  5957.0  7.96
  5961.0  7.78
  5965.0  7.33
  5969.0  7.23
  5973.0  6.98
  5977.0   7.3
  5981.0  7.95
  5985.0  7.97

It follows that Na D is 5.6 A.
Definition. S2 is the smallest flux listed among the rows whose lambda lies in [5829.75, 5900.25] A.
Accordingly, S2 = 5.52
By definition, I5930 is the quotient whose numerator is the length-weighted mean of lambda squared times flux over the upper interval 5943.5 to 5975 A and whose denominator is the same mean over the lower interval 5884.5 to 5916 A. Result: 1.25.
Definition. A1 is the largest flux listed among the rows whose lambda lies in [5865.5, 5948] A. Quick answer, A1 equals 7.94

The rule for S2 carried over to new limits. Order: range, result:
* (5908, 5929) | 6.48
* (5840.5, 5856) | 7.11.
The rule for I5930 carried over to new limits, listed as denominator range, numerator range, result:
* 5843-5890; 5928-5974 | 1.08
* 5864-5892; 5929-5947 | 1.11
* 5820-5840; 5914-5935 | 0.85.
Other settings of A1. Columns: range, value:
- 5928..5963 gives 8.83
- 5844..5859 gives 7.85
